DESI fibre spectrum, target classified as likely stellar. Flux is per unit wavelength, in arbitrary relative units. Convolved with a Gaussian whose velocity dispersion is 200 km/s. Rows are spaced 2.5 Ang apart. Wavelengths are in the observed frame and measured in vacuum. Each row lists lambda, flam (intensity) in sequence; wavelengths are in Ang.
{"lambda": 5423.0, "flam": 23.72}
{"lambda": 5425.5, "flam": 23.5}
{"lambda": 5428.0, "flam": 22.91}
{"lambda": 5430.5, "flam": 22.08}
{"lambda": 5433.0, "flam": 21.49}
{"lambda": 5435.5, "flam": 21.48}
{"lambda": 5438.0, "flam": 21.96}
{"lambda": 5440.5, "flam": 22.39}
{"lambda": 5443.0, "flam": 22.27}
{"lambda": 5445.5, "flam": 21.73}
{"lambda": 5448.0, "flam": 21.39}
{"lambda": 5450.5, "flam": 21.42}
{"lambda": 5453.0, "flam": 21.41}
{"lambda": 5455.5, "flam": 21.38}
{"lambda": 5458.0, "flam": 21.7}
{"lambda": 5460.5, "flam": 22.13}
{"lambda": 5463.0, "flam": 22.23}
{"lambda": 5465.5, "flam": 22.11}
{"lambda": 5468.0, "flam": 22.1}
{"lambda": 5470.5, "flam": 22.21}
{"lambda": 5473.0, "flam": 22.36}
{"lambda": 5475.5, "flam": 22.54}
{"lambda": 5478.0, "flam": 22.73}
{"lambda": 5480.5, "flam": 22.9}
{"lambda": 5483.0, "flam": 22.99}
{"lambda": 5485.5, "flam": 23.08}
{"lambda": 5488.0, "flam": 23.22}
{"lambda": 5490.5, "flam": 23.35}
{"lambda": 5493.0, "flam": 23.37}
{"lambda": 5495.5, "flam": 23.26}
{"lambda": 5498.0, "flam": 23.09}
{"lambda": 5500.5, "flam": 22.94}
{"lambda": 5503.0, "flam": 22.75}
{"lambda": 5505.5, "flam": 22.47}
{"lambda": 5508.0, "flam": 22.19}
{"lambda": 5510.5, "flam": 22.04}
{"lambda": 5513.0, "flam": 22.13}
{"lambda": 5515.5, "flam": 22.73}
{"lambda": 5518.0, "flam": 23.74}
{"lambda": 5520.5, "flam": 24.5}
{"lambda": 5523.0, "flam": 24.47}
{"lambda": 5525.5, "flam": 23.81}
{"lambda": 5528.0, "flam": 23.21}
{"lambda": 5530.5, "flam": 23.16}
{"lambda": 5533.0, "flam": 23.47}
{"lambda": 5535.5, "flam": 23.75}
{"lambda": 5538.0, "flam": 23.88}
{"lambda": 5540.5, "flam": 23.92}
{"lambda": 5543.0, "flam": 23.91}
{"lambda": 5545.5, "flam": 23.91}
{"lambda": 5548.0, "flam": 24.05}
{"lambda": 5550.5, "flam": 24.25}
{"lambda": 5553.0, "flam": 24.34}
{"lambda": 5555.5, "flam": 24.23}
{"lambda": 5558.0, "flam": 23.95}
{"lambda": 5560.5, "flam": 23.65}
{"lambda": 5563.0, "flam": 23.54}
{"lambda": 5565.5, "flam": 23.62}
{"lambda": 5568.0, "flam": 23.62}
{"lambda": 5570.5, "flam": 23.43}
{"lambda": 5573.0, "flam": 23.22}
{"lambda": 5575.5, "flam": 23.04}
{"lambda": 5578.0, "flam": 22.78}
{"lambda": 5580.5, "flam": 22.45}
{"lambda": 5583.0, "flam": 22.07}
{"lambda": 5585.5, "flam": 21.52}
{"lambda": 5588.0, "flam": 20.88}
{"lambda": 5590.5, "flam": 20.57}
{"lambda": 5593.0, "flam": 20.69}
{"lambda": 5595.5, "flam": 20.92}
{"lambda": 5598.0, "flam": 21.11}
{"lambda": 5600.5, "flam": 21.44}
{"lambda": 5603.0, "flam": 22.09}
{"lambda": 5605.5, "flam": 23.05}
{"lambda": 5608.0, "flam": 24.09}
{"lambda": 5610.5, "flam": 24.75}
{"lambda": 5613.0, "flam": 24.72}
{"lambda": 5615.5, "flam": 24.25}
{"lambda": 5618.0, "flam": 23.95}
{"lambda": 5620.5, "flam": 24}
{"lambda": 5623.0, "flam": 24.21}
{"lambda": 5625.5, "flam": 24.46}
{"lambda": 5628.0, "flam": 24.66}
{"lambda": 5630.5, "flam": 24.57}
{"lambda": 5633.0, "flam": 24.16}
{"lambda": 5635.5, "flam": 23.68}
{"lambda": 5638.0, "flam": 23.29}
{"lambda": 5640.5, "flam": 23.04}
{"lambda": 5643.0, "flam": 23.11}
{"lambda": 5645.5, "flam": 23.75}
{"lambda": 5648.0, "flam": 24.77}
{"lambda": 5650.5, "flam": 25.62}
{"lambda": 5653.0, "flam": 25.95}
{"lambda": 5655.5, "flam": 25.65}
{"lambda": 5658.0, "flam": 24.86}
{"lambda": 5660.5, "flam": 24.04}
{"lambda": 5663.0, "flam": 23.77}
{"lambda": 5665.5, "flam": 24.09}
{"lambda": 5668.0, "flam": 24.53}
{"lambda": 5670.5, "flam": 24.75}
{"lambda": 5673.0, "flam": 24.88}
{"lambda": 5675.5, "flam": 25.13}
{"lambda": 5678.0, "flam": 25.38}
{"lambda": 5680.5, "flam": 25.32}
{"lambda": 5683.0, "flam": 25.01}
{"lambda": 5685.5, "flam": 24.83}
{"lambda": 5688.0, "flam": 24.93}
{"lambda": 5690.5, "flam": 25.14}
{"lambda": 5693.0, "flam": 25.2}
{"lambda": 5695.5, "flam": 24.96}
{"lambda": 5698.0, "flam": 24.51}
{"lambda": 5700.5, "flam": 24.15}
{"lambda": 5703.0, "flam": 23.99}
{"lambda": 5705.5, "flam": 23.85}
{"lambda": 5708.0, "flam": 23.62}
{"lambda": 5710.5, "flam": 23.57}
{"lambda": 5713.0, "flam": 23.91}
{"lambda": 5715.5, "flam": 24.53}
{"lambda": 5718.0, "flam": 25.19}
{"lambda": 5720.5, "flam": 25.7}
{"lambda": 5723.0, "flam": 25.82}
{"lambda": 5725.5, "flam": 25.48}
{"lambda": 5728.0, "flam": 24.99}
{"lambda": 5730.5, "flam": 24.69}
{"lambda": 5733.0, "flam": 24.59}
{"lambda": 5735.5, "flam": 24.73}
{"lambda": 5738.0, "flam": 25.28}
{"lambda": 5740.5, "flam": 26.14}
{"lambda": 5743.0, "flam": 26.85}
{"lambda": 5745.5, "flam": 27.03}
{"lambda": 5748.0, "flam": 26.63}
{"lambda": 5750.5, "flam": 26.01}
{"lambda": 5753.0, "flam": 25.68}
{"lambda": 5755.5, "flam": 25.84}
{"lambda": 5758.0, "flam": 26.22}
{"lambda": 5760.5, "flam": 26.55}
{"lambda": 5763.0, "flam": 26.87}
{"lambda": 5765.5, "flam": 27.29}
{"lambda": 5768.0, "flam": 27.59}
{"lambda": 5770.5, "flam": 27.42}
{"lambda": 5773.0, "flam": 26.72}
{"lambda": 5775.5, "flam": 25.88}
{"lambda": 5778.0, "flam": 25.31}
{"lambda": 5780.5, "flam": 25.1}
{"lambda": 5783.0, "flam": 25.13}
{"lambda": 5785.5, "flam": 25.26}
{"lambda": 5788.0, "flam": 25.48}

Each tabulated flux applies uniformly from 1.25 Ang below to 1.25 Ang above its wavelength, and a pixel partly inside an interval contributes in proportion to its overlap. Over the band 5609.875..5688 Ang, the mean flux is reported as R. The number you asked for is 24.5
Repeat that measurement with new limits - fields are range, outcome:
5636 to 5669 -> 24.3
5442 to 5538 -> 22.7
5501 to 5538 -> 23.2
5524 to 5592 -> 23.3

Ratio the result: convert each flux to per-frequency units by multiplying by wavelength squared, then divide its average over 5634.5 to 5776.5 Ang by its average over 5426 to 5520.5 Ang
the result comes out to 1.22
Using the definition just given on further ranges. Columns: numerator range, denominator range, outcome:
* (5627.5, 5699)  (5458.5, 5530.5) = 1.14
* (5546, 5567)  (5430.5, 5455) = 1.15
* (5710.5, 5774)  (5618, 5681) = 1.09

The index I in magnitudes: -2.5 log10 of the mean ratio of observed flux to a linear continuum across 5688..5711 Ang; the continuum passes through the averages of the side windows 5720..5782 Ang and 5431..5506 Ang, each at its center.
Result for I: 0.042 mag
